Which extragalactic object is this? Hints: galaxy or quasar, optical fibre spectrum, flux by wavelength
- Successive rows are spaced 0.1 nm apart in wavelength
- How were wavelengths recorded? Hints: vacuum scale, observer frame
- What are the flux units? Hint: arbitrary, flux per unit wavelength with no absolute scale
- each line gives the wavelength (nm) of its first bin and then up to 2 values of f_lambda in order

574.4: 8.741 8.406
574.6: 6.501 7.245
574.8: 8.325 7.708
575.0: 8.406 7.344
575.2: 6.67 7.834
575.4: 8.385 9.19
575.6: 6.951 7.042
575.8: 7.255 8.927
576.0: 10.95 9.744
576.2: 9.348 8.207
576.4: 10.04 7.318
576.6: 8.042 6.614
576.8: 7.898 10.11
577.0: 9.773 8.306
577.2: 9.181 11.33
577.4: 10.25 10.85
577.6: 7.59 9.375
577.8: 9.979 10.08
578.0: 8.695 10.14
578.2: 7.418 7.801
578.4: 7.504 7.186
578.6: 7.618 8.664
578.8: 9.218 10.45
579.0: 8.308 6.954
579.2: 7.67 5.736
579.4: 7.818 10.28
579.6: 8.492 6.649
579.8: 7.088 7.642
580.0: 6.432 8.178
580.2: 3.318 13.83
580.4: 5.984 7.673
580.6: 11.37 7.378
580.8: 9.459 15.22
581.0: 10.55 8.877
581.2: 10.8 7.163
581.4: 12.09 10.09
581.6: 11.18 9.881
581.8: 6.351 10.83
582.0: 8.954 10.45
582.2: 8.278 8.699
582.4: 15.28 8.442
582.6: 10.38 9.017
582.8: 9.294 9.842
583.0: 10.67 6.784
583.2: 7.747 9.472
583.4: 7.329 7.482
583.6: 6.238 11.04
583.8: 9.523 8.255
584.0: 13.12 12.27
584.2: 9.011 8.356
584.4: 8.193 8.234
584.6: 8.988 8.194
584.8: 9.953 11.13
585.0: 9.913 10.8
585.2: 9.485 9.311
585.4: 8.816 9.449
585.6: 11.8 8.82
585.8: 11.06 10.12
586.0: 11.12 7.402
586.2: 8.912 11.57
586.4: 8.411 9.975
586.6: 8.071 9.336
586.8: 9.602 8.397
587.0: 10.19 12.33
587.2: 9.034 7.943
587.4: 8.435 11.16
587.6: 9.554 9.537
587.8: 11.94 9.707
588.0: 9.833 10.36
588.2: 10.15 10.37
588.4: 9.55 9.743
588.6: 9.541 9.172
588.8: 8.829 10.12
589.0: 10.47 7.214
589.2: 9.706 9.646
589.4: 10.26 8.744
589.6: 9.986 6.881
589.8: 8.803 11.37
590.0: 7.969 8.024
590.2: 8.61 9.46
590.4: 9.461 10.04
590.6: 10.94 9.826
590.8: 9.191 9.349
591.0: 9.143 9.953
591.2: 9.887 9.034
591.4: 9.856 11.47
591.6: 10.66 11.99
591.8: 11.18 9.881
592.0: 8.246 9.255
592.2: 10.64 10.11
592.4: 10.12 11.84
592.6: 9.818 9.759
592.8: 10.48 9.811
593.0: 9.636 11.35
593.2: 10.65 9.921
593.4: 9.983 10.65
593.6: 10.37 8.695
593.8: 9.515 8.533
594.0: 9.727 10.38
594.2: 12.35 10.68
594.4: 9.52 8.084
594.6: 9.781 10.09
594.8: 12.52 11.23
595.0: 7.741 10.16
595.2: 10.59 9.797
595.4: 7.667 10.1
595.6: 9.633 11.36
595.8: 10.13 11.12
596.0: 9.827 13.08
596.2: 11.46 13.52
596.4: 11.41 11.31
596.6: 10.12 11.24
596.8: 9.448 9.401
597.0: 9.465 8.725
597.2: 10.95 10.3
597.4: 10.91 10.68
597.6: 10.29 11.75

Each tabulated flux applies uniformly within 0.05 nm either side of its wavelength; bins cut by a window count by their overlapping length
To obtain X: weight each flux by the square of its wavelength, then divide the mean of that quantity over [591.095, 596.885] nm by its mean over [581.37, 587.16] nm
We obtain 1.11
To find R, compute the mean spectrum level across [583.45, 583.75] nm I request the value 8.25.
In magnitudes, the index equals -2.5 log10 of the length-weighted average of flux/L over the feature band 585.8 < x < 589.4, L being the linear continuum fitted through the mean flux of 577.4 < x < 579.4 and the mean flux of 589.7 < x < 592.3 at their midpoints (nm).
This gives -0.03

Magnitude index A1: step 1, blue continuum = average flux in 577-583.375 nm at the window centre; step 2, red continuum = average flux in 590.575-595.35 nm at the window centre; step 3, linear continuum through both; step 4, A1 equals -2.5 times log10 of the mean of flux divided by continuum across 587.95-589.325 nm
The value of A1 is 0.01 mag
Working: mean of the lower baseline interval 9.02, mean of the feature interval 9.62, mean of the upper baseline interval 10.1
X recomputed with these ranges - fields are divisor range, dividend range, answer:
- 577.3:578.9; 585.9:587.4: 1.09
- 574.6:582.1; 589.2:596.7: 1.22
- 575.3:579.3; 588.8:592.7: 1.17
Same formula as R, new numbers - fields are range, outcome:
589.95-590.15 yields 8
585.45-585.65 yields 10.6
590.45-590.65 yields 10.5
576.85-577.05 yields 9.94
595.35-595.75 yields 9.69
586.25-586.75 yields 9.47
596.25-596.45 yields 12.5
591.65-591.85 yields 11.6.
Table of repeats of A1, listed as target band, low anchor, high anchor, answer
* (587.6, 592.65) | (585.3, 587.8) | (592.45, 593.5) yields 0.031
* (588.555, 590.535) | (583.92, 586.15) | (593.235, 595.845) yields 0.075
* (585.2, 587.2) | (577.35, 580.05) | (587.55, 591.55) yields -0.056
